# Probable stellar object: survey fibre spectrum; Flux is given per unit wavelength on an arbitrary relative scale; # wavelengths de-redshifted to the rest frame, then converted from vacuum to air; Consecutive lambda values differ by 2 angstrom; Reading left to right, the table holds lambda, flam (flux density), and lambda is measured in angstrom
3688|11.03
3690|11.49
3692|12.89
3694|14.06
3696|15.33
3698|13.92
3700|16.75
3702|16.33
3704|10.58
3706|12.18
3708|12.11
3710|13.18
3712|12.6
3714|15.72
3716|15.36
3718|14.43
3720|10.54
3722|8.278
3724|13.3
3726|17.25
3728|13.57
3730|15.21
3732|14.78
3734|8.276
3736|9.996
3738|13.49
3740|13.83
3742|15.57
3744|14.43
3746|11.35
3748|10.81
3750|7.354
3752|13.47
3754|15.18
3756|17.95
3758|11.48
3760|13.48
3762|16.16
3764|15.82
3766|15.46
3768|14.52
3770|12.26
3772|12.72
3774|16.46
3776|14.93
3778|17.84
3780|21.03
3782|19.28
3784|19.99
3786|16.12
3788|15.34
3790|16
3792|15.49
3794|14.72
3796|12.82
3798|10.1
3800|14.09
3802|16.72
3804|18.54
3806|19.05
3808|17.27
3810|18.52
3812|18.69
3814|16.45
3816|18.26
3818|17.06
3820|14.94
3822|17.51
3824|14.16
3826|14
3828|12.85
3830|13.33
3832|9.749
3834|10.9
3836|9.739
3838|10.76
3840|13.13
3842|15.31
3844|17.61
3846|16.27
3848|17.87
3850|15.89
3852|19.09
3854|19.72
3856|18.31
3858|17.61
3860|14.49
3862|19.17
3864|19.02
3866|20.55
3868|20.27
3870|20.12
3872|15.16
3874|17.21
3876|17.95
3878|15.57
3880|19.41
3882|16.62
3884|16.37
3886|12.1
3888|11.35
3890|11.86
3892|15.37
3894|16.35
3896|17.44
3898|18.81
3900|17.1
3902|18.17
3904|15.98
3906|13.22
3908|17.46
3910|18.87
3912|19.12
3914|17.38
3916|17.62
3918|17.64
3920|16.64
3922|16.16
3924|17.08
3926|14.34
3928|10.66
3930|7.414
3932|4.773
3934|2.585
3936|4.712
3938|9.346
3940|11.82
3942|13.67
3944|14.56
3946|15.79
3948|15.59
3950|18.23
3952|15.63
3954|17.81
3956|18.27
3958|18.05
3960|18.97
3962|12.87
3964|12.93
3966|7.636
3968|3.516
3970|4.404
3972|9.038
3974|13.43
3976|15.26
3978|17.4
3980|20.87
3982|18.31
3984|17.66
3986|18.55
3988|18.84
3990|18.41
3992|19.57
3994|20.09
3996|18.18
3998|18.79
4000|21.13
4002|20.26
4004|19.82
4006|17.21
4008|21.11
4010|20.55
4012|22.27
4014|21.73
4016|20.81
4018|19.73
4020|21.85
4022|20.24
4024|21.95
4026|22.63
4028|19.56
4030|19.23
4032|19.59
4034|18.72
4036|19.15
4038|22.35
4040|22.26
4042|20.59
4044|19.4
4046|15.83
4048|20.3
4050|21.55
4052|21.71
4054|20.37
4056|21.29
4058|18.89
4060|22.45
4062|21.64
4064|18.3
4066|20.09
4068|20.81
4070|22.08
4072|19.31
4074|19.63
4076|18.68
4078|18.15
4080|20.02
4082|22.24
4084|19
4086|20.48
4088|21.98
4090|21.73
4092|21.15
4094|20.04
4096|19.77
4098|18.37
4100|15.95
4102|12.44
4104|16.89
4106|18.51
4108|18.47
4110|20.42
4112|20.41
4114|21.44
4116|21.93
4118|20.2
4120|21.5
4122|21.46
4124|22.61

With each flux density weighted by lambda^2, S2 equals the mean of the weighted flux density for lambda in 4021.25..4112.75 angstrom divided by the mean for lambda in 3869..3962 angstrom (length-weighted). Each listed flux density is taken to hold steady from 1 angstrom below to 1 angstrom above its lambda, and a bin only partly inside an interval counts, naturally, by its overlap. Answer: 1.4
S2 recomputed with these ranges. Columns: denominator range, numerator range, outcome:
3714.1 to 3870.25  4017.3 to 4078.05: 1.52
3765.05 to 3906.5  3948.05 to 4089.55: 1.28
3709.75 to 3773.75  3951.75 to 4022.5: 1.46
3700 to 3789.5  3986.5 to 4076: 1.66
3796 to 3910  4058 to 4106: 1.37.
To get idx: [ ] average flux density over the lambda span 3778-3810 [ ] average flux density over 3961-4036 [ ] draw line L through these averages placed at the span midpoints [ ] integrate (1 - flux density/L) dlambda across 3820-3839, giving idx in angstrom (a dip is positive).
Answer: 4.6 angstrom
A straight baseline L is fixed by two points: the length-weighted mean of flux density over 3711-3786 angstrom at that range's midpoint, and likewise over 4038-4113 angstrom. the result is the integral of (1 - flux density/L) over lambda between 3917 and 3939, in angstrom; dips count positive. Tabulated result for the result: 7.91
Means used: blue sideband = 14.2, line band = 11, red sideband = 19.8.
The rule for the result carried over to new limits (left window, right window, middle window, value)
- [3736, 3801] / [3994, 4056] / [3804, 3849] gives 1.78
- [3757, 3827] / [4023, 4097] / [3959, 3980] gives 7.65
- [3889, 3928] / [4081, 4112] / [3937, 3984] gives 8.49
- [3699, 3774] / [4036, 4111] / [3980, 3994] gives -0.51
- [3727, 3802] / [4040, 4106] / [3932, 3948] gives 6.54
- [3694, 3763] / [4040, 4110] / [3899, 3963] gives 9.16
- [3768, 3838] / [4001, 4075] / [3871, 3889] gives 1.37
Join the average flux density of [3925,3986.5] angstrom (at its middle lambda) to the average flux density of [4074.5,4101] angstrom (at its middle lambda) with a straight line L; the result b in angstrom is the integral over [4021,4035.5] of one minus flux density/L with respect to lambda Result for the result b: -3.0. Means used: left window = 13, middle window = 20.2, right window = 19.8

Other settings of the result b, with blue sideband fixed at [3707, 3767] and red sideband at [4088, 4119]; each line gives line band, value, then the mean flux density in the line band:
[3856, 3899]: -3.4 angstrom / 16.8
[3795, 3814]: -2.3 angstrom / 16.2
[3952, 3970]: 3.8 angstrom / 13.3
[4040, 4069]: -2.9 angstrom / 20.3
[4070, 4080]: -0.3 angstrom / 19.4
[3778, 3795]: -3.8 angstrom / 17.3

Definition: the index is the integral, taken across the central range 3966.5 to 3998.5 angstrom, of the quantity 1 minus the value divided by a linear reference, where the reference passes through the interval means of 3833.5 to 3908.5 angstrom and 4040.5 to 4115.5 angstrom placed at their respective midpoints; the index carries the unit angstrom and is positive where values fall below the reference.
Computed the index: 4.6 angstrom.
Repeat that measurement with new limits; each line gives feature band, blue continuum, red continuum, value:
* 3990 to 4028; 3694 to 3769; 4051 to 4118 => -3.84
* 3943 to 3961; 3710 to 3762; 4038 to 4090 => 0.92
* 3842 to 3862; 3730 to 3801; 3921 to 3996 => -4.55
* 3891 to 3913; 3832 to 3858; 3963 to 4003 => -2.33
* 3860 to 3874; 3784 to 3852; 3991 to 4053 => -1.81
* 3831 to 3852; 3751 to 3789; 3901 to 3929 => 2.78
